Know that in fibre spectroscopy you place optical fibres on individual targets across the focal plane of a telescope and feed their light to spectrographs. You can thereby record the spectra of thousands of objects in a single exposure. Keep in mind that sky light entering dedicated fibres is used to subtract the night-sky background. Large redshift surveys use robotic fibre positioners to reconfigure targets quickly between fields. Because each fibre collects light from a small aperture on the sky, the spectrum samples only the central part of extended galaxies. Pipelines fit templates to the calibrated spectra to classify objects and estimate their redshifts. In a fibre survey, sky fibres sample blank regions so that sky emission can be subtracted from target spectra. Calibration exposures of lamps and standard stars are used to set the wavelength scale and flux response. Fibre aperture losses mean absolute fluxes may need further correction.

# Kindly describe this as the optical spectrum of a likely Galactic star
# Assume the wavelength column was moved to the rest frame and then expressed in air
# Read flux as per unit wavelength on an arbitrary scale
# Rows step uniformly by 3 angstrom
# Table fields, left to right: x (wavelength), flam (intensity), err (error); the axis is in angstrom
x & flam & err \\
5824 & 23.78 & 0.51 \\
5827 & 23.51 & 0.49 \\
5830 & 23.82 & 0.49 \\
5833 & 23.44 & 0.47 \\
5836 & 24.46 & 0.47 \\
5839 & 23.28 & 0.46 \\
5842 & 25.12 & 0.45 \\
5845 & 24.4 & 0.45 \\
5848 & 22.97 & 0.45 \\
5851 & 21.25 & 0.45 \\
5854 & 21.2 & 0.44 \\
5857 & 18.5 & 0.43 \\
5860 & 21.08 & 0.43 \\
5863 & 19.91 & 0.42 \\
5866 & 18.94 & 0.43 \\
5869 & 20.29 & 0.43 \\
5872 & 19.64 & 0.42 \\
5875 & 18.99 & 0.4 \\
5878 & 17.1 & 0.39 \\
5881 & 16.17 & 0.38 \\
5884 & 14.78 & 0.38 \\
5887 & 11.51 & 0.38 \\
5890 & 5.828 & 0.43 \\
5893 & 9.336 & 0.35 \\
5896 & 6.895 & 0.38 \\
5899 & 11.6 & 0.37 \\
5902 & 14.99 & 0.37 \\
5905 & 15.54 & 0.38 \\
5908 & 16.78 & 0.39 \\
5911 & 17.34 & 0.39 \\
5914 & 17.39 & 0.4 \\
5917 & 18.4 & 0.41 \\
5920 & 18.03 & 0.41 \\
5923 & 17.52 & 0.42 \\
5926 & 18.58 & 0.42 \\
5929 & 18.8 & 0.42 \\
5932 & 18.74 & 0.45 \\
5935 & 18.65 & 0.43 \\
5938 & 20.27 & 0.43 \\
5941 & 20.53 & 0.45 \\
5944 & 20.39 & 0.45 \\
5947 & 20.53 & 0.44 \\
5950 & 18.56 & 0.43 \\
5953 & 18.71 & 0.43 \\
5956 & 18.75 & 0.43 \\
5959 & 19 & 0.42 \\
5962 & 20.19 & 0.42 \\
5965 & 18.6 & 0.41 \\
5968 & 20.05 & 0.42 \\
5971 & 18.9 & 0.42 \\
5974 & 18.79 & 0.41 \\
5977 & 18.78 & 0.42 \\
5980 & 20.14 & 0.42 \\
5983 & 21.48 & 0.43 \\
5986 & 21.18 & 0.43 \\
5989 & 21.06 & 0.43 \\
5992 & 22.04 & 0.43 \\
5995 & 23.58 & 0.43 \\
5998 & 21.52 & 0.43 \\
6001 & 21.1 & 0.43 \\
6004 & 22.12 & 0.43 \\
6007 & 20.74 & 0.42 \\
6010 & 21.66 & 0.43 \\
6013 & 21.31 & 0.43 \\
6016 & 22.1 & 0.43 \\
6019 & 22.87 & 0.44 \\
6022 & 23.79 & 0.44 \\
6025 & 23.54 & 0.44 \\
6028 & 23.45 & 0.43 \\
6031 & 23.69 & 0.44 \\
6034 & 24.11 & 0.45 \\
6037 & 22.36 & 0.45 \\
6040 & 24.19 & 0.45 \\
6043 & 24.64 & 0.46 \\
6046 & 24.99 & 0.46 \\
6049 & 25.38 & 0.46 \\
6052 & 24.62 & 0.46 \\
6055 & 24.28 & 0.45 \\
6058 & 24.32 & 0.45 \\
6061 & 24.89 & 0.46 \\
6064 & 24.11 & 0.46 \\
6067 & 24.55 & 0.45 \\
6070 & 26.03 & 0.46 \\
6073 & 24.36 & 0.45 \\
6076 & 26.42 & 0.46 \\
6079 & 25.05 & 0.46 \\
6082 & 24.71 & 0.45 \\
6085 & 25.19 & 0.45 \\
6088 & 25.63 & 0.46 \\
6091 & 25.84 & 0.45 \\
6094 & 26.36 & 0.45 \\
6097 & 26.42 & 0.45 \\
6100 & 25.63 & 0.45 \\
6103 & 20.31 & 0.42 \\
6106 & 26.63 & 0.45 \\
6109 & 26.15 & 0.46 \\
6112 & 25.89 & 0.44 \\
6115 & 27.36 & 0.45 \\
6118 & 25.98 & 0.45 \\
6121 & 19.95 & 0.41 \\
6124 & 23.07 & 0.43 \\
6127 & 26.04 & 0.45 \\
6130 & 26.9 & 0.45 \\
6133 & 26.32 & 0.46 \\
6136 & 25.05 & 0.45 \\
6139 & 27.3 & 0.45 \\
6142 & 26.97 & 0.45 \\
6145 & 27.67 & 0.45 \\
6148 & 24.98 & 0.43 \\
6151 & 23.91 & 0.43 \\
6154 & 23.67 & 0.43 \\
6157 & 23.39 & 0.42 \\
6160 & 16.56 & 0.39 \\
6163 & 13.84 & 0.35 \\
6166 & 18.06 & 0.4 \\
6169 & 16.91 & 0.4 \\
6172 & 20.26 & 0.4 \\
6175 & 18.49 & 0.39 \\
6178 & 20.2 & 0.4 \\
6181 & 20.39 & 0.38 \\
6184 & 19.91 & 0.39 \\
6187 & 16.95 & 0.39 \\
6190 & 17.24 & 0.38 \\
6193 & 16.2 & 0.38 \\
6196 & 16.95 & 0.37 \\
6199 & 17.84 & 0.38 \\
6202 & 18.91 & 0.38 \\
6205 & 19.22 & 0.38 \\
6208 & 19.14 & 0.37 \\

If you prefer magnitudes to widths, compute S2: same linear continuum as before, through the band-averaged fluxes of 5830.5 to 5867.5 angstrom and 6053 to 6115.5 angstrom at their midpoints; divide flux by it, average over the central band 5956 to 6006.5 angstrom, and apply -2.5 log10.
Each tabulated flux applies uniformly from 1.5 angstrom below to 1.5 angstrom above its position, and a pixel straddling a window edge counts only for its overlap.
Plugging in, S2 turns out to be 0.17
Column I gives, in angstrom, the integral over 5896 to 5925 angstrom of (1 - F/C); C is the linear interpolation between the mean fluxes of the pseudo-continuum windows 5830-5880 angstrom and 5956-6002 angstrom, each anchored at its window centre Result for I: 6.9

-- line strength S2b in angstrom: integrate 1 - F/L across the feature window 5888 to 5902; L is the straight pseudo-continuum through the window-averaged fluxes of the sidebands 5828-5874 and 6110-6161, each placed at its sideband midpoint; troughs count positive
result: 8.22 angstrom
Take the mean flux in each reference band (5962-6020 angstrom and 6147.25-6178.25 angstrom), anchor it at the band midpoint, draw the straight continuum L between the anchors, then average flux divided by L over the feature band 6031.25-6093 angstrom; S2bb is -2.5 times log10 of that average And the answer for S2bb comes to -0.21 mag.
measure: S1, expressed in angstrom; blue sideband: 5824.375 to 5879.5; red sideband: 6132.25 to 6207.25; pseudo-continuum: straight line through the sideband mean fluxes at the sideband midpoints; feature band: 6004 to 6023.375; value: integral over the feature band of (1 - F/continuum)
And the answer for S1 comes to -0.9 angstrom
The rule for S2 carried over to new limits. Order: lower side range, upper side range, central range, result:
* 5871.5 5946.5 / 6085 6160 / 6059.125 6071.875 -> -0.10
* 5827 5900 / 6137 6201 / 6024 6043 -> -0.21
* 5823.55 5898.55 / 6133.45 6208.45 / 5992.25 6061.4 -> -0.18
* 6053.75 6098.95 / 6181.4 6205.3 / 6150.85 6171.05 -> 0.04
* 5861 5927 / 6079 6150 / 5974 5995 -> -0.06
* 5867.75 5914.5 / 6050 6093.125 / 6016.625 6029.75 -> -0.05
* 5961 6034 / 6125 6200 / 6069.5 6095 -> -0.19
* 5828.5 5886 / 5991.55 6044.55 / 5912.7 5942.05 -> 0.16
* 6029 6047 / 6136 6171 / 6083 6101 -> -0.12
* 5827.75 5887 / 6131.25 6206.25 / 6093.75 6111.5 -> -0.21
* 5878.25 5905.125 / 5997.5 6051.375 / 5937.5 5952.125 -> -0.22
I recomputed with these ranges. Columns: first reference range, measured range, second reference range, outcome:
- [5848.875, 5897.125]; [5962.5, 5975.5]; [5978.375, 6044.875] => 0.9 angstrom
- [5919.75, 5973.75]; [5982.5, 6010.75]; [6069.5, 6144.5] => -0.7 angstrom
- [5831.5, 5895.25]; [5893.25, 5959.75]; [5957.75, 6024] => 8.5 angstrom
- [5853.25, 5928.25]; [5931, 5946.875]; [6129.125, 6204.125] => -2.6 angstrom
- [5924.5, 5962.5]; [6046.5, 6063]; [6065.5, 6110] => -0.5 angstrom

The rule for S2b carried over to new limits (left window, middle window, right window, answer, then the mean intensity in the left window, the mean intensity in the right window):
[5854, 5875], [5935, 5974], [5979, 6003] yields 2.9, 19.8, 21.6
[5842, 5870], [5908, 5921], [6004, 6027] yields 2.4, 21.2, 22.3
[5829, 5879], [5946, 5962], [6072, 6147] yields 2.7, 21.5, 25.5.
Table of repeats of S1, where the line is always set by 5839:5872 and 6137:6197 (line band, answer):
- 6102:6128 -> -4.97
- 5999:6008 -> -0.16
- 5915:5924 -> 1.37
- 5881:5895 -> 6.86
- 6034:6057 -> -3.81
